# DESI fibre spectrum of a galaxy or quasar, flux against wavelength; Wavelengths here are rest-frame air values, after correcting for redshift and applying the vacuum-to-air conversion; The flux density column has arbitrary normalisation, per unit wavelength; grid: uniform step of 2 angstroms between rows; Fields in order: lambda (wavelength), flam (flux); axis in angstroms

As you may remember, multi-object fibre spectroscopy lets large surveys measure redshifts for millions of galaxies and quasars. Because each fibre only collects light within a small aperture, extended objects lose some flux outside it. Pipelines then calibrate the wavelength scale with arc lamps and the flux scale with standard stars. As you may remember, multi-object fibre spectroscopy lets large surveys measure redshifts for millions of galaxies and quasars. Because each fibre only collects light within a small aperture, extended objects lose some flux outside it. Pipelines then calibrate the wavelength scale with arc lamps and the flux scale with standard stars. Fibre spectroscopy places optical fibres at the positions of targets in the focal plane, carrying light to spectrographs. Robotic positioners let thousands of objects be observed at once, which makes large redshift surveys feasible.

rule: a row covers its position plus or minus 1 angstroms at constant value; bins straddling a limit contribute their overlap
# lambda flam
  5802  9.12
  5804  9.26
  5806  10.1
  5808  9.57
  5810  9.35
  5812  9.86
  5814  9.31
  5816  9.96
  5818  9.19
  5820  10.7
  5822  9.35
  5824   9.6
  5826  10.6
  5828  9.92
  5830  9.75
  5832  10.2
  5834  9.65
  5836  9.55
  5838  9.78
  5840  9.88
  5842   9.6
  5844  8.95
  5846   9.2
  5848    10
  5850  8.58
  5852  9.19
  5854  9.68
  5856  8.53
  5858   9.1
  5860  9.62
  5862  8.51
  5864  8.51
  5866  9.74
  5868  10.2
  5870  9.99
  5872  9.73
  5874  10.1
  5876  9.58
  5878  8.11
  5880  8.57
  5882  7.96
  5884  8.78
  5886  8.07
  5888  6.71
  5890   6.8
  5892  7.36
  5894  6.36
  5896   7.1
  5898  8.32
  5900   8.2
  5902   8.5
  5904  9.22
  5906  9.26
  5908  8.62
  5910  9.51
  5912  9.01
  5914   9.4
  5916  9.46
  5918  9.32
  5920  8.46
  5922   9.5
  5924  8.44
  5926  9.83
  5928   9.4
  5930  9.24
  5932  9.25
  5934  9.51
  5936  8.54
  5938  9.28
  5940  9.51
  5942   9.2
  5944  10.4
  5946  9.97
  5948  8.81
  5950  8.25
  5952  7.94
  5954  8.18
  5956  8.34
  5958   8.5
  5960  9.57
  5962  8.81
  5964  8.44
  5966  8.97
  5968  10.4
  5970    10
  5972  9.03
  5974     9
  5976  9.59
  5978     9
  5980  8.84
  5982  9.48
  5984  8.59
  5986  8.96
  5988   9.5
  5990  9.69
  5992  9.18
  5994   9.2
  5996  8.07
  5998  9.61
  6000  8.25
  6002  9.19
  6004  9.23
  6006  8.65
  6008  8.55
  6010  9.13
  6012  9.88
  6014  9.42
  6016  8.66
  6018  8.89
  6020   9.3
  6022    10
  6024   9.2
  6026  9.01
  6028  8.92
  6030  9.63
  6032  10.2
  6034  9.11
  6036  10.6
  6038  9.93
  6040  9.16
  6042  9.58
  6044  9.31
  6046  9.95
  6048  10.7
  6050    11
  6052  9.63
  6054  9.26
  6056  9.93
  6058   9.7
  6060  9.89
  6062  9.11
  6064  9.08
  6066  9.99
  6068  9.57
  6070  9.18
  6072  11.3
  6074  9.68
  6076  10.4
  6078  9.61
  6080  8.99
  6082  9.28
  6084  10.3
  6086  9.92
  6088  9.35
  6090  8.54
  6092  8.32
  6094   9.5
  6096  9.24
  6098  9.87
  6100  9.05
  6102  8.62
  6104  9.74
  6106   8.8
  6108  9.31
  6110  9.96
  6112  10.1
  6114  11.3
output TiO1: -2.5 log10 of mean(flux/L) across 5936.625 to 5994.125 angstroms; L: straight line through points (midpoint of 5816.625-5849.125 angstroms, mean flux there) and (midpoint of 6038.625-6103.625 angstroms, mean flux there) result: 0.06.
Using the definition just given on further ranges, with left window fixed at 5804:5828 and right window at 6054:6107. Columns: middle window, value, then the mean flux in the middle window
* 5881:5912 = 0.20 mag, 8.08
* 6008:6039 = 0.01 mag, 9.43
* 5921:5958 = 0.07 mag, 9.07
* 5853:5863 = 0.07 mag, 9.09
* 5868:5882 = 0.05 mag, 9.31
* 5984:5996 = 0.05 mag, 9.14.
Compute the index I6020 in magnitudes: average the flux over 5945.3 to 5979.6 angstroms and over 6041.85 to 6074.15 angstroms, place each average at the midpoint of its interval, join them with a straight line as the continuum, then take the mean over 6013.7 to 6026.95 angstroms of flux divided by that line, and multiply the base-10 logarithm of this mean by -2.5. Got 0.03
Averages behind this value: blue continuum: 8.98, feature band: 9.2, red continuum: 9.83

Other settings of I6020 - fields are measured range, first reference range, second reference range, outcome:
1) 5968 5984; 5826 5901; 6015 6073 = 0.01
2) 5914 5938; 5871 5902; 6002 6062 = -0.08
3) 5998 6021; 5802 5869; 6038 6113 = 0.06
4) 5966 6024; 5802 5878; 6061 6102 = 0.04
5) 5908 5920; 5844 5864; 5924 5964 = -0.02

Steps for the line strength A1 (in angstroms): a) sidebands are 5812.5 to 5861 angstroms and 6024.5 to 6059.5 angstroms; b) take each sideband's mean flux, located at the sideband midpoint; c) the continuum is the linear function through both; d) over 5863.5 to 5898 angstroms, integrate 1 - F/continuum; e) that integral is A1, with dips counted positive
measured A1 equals 4.2 angstroms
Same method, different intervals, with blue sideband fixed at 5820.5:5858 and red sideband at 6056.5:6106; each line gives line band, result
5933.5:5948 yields 0.14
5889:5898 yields 2.34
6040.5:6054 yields -0.61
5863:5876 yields -0.20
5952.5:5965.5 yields 1.23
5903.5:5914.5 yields 0.44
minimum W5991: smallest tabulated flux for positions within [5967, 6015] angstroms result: 8.07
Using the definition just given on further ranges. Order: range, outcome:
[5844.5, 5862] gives 8.51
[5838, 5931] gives 6.36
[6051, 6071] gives 9.08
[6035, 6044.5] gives 9.16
